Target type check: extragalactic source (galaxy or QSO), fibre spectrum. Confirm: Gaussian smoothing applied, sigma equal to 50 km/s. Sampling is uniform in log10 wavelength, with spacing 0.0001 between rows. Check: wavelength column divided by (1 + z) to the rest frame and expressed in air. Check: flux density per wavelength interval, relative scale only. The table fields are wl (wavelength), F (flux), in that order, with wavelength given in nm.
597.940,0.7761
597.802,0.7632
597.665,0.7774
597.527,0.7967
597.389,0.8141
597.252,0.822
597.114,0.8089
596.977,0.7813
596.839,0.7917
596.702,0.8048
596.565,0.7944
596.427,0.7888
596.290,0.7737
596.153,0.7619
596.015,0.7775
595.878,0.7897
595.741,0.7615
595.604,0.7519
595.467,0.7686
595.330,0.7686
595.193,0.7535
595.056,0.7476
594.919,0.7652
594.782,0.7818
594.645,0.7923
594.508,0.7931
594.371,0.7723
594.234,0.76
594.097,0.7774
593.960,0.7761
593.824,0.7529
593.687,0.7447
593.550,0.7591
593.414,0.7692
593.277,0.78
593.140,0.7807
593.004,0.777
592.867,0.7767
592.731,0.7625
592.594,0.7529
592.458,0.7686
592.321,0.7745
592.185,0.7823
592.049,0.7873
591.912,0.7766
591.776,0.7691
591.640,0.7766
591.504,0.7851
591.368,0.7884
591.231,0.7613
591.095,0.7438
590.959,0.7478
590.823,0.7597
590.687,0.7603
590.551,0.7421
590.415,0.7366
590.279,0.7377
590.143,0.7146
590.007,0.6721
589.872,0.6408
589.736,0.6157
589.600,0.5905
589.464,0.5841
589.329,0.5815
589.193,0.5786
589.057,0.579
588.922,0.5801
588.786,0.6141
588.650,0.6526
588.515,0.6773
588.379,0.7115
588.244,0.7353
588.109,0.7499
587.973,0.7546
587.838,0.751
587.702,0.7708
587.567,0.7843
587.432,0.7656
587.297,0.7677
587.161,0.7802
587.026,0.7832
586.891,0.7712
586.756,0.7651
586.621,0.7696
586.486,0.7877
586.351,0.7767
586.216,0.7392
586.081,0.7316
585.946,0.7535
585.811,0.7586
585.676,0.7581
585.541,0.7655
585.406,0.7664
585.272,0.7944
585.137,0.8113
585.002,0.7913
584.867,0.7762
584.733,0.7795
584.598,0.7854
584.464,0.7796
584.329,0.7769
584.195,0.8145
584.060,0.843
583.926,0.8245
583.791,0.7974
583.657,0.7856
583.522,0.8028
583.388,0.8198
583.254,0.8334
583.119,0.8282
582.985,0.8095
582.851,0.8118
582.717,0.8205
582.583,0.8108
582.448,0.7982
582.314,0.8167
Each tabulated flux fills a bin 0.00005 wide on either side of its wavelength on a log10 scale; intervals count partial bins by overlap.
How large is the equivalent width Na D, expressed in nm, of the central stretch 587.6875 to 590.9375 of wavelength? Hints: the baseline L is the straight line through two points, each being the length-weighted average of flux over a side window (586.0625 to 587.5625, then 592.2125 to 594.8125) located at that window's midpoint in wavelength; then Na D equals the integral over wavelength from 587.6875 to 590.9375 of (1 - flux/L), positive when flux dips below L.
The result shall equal 0.39 nm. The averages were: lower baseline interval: 0.769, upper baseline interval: 0.771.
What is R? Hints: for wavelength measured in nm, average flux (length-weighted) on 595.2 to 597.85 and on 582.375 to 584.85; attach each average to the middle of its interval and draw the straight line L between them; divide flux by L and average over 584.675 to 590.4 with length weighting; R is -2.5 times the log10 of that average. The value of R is 0.11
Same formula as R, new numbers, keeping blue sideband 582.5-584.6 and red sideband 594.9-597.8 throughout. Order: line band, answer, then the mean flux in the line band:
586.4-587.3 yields 0.04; 0.775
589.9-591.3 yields 0.08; 0.735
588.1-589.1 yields 0.21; 0.66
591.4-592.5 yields 0.02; 0.778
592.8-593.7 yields 0.02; 0.771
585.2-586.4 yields 0.06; 0.76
